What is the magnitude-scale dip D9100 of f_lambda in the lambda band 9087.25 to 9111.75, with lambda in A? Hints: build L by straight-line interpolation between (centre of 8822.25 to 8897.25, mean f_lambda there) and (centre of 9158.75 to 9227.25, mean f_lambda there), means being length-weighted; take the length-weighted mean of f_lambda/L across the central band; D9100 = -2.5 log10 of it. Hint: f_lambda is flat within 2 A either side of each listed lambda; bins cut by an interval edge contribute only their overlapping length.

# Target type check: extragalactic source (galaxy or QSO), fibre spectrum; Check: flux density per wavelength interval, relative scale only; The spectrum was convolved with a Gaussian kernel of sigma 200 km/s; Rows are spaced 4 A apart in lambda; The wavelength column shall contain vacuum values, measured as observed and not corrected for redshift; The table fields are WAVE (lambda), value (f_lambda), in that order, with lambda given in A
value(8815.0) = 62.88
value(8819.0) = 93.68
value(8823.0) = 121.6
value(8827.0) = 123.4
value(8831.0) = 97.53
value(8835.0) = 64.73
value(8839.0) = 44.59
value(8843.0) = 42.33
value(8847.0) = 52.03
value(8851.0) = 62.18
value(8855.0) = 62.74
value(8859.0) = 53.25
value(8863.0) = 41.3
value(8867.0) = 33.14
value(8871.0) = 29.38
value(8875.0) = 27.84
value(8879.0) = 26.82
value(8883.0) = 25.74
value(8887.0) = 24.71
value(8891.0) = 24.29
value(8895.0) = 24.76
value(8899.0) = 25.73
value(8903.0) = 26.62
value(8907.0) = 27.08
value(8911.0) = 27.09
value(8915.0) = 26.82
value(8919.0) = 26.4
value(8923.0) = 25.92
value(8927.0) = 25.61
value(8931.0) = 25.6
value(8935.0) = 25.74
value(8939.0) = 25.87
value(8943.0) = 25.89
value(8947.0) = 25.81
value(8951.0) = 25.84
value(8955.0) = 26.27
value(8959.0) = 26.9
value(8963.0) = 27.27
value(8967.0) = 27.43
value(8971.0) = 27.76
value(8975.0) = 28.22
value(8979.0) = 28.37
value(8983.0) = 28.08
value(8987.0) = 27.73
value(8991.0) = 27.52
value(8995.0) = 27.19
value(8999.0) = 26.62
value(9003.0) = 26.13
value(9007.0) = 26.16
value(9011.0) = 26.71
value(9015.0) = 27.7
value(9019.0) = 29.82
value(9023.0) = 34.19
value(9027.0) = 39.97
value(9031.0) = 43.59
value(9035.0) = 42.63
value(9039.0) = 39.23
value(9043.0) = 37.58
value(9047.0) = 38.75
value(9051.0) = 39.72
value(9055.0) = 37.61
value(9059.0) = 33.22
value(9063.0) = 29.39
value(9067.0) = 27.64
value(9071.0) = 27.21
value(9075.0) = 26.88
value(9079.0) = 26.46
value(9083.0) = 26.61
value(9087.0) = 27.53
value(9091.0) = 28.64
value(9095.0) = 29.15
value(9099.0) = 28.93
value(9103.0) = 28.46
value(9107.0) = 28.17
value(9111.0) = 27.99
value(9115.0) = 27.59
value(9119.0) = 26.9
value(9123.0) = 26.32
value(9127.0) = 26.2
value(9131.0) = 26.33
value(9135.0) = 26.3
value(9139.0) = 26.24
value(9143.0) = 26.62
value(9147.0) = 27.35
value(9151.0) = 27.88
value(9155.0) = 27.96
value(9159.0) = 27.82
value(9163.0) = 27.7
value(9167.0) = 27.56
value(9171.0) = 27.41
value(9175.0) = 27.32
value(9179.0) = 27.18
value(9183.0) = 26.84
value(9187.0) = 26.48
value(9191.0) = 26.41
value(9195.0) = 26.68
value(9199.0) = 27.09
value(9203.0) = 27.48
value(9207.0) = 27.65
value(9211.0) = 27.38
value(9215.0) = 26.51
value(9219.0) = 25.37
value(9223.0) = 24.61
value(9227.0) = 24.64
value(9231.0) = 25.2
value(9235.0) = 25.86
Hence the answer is 0.17 mag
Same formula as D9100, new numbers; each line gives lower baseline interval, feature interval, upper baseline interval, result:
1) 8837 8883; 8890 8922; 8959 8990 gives 0.362 mag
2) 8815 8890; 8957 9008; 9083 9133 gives 0.463 mag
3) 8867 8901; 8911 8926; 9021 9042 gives 0.125 mag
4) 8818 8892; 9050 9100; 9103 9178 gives 0.136 mag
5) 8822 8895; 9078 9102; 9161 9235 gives 0.228 mag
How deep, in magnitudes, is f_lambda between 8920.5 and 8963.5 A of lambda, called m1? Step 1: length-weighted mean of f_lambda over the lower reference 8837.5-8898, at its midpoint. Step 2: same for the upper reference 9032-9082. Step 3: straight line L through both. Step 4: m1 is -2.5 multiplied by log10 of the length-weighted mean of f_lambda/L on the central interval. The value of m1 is 0.365 mag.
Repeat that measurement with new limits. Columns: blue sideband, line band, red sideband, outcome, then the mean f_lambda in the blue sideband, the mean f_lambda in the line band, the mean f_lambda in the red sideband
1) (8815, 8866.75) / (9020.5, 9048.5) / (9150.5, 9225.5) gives 0.17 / 70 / 39.3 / 27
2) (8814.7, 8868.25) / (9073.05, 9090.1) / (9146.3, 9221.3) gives 0.42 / 68.9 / 27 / 27.1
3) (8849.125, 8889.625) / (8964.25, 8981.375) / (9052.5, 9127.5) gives 0.21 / 38.4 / 27.9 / 28.6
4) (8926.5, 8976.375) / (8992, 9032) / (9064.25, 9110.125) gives -0.13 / 26.5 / 30.4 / 27.8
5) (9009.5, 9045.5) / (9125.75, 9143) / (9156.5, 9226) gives 0.14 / 35.9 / 26.3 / 26.9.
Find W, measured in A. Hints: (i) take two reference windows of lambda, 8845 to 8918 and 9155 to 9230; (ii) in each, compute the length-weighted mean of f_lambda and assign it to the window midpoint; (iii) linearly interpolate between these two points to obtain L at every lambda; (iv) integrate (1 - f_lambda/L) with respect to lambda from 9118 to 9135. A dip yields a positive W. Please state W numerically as 1.2 A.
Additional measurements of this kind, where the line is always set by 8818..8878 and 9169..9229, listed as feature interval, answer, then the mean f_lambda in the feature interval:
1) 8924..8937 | 6.8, 25.7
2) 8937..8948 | 5.6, 25.9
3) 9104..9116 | 2.6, 28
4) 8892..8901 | 5.1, 25.1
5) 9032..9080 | 8.2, 34.2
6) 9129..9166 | 5.4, 27.1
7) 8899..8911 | 6.3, 26.7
